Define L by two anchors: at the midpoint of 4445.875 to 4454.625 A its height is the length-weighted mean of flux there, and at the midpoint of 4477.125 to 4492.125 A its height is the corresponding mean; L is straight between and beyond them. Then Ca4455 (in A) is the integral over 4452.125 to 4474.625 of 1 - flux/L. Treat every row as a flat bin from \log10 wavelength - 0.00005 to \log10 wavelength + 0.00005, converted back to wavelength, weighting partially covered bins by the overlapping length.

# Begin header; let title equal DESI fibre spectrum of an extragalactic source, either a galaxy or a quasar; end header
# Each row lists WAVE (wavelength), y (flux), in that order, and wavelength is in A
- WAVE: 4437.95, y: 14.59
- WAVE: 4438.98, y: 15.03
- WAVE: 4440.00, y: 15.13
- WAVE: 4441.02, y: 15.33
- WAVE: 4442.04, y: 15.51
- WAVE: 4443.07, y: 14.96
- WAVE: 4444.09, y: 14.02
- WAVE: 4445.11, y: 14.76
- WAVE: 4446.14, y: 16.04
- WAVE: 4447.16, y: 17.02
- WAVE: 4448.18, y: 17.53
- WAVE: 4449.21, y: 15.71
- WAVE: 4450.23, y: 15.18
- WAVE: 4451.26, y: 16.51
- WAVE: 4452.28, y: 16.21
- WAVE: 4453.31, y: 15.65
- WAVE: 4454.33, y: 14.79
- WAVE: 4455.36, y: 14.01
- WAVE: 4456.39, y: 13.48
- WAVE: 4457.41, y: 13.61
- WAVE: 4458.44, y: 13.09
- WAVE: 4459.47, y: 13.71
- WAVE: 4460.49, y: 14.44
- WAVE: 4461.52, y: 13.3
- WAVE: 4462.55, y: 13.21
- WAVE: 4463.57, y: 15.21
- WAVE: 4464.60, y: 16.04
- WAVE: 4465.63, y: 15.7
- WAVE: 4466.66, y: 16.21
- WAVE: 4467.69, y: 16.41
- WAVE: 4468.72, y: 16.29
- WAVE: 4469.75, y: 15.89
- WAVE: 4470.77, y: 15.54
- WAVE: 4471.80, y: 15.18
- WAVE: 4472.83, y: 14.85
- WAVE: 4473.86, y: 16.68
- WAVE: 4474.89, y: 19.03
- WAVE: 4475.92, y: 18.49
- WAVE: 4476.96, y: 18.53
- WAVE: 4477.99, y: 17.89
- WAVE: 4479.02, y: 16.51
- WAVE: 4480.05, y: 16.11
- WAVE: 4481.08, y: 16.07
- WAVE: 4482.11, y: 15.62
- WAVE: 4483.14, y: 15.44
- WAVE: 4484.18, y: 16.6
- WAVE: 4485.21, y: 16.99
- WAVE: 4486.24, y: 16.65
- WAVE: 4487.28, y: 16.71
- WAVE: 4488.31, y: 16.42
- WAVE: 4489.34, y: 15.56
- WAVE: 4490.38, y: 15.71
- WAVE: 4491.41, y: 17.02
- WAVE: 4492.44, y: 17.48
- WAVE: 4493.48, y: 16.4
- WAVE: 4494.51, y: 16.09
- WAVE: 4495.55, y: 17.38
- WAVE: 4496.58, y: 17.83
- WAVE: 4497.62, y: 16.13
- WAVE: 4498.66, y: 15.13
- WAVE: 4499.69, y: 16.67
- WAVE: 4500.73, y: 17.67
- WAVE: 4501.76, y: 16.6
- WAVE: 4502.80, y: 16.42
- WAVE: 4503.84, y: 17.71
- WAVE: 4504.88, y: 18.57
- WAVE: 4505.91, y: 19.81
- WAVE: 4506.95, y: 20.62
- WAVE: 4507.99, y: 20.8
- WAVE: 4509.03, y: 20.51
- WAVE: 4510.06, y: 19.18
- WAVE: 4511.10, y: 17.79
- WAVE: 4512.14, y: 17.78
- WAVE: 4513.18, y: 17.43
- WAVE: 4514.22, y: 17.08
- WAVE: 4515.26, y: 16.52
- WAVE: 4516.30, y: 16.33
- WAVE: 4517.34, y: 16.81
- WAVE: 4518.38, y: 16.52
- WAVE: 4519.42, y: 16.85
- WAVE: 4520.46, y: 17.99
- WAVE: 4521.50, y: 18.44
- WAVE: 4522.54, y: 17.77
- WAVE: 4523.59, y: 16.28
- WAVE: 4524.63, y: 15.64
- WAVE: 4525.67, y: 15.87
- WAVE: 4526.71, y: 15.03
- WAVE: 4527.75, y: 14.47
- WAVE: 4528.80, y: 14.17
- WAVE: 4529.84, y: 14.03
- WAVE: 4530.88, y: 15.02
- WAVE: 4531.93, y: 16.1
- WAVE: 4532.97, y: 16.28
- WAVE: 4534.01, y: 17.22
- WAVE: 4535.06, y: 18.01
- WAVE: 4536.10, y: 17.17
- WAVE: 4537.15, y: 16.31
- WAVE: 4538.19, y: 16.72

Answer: 1.7 A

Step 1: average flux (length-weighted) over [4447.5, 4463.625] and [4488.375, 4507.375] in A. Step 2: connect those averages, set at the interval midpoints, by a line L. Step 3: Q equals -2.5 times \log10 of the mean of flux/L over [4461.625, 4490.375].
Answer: -0.023 mag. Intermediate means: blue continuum 14.7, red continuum 17.1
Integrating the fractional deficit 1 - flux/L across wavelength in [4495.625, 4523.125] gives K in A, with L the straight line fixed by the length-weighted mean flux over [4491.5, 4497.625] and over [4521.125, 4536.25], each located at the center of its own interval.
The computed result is -1.9 A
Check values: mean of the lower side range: 17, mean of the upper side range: 16.1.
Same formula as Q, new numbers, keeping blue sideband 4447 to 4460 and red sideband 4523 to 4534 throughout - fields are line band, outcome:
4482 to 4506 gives -0.10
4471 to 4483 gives -0.11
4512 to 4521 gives -0.11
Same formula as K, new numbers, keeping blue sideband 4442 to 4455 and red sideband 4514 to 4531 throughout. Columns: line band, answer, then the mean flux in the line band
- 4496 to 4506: -0.7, 17.2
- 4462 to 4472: 0.1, 15.6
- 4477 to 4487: -0.4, 16.5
